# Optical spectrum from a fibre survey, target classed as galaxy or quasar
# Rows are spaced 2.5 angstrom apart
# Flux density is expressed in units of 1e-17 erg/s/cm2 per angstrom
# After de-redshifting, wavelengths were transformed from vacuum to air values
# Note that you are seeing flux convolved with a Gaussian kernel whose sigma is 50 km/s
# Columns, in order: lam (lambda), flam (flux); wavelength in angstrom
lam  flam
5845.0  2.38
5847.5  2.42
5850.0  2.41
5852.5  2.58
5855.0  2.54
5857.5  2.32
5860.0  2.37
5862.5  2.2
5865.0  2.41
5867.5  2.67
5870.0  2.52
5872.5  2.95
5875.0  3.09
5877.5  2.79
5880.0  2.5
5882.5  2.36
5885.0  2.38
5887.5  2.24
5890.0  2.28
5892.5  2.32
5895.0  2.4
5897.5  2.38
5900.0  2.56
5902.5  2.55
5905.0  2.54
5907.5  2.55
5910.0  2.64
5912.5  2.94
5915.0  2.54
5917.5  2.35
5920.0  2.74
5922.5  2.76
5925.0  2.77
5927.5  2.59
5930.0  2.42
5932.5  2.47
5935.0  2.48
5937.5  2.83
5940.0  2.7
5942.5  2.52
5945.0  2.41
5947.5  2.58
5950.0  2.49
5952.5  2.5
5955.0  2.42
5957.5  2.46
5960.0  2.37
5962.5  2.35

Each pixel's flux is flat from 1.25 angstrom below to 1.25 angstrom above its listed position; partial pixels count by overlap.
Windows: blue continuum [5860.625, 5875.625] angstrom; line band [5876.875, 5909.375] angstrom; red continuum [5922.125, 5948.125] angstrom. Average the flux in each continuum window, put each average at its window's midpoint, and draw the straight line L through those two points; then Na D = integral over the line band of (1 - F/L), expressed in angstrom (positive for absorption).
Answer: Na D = 1.9 angstrom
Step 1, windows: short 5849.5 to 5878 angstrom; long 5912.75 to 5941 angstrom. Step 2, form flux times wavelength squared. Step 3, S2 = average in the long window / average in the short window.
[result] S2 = 1.04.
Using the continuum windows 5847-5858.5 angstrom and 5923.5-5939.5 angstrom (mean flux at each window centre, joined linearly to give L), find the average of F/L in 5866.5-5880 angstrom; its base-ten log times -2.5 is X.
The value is -0.12 mag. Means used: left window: 2.46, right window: 2.6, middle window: 2.78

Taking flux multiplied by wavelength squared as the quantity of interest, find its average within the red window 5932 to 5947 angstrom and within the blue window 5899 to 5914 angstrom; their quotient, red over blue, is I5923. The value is 0.99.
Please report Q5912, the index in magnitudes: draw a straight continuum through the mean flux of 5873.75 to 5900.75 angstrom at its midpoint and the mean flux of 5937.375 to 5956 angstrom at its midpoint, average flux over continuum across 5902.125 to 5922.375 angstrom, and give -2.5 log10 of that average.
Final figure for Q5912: -0.047 mag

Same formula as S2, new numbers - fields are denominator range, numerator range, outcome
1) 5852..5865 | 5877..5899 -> 1.01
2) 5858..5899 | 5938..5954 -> 1.05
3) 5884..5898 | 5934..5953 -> 1.12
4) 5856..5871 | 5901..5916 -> 1.10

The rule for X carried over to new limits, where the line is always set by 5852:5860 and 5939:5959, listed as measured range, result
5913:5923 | -0.052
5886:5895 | 0.079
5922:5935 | -0.037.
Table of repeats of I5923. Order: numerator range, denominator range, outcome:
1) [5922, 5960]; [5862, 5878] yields 0.98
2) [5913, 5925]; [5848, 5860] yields 1.10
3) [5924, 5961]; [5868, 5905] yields 1.02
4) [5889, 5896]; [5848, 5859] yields 0.96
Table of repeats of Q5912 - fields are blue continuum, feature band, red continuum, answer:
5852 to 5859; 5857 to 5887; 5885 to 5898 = -0.063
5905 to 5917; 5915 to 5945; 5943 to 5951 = -0.013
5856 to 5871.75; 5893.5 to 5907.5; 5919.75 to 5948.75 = 0.014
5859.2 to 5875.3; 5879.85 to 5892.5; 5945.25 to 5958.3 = 0.099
